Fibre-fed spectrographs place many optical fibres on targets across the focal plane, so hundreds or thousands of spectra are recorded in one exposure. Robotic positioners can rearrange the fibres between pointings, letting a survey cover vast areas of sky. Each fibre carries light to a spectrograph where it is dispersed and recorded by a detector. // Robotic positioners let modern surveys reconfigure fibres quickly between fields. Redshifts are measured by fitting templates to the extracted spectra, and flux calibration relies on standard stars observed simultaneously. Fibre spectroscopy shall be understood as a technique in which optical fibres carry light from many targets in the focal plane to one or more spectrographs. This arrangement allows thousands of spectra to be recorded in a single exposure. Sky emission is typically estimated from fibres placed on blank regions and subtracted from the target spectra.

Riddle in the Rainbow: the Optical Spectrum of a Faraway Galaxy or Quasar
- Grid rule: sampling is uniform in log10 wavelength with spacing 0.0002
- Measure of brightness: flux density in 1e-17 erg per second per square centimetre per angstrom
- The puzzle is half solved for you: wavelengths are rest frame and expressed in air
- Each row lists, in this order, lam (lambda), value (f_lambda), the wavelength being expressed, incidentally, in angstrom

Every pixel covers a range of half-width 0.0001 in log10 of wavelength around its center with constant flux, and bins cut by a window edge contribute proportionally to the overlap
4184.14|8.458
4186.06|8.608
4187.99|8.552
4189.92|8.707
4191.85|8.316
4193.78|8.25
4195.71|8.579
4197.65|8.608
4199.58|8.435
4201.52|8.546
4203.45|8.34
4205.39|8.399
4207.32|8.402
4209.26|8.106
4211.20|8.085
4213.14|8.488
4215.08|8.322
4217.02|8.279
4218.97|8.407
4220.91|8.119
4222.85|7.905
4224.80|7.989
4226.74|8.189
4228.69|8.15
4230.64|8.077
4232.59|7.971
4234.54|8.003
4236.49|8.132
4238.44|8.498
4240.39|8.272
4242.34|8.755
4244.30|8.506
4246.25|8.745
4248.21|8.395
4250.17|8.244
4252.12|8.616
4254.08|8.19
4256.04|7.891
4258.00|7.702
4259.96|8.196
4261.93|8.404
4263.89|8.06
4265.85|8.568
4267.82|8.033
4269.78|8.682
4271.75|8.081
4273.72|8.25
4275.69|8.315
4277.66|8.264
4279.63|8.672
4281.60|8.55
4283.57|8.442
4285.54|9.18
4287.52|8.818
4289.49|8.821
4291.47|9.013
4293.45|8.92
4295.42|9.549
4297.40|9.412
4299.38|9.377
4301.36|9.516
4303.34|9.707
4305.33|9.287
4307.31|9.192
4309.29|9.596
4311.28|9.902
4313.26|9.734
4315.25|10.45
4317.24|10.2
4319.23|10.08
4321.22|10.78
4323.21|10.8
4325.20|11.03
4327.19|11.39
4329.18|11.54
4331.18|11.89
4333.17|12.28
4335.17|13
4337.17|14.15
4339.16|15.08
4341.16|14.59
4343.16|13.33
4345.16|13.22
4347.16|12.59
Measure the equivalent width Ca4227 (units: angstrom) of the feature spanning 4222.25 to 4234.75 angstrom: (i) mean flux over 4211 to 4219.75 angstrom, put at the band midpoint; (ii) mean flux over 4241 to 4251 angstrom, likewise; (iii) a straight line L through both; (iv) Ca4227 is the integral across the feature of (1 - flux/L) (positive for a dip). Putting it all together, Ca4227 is 0.5 angstrom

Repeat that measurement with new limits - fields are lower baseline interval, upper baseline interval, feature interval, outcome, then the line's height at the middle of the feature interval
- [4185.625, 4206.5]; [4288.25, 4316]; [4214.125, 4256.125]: 2.7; 8.84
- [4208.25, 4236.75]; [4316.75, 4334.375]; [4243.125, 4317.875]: 7.7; 9.84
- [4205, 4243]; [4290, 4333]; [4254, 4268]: 1.4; 9.01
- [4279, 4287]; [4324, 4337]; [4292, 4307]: 0.7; 9.85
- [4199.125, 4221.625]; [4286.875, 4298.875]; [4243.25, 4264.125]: 1.1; 8.74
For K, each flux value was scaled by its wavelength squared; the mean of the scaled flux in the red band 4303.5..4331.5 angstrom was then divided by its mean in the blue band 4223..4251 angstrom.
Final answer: 1.30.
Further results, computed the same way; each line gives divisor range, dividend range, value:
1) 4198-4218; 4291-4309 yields 1.17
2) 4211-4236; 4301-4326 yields 1.28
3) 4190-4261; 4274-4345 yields 1.31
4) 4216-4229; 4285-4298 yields 1.15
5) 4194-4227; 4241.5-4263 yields 1.02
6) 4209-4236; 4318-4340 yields 1.54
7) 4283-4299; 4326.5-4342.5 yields 1.47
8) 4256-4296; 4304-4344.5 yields 1.37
